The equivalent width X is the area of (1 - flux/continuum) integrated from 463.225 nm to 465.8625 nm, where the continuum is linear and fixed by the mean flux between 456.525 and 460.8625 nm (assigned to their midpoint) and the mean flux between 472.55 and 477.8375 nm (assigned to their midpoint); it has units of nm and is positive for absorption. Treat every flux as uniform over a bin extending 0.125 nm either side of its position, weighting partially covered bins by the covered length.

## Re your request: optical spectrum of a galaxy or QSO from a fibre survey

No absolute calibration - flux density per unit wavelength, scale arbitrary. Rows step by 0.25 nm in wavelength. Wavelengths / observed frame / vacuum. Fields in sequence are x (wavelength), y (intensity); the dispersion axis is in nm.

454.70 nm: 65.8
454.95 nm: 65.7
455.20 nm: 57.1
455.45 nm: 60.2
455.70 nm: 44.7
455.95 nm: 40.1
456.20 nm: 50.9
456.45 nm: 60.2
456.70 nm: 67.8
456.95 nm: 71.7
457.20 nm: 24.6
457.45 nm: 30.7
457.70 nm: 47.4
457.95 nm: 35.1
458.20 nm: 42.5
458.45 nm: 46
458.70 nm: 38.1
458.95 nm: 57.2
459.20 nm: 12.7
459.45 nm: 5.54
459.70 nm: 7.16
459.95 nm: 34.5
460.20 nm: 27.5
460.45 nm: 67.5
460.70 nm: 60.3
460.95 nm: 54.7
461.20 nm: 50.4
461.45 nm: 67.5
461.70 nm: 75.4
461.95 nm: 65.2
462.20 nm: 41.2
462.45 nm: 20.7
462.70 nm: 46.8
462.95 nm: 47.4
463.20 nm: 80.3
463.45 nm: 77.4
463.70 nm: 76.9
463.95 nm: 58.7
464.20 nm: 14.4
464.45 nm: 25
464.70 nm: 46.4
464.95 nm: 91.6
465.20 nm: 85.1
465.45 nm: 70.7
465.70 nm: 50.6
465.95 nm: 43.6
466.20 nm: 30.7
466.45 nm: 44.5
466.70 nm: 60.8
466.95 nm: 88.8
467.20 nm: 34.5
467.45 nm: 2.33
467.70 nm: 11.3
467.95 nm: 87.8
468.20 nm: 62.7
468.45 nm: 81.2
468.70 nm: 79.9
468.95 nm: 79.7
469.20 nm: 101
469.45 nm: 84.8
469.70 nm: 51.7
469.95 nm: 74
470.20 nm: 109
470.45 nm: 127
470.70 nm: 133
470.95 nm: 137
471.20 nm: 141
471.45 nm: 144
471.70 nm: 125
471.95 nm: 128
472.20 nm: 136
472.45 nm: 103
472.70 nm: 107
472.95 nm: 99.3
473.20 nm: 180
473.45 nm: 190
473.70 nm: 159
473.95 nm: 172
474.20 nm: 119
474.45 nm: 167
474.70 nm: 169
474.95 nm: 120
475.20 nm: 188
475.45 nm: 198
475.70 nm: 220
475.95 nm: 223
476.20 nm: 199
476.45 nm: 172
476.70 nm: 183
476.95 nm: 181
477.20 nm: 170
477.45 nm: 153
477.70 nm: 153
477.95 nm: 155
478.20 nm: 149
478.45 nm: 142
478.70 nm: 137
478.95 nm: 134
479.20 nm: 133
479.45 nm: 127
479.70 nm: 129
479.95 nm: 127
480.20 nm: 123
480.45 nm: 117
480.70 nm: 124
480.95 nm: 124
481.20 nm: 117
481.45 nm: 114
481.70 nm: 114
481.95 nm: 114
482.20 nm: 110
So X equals 0.76 nm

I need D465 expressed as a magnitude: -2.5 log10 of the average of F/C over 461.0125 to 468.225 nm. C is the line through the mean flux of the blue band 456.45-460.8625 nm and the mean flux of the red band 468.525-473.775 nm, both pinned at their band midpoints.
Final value 0.36 mag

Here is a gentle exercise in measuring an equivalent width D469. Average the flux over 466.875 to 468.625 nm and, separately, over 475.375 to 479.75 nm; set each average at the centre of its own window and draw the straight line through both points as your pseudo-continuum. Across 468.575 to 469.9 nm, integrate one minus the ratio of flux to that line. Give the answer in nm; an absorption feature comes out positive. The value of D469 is -0.20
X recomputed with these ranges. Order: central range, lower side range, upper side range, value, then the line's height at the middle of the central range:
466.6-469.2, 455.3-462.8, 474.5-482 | 0.93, 93.9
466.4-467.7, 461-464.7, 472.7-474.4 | 0.68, 91.3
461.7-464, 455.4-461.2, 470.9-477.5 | 0.55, 76.1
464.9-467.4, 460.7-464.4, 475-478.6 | 0.79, 85.6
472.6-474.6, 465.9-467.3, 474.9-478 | -0.10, 143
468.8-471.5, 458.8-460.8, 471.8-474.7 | 0.29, 118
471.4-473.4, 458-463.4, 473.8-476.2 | 0.30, 152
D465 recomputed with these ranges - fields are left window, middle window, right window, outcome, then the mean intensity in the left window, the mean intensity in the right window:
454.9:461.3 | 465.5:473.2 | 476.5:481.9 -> 0.13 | 44.4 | 139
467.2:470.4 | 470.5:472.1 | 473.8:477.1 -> -0.23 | 68.8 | 178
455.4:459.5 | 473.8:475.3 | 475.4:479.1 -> -0.02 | 43.6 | 170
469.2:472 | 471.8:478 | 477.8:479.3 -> -0.24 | 113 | 142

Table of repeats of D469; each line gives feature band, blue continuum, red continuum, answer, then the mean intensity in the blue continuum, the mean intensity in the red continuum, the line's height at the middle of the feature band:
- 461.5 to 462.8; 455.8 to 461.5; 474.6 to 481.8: 0.23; 43.2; 152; 62.6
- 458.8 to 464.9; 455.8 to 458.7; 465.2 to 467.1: 0.60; 46.6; 57.3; 52.1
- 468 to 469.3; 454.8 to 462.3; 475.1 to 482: 0.24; 47.1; 151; 99.5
